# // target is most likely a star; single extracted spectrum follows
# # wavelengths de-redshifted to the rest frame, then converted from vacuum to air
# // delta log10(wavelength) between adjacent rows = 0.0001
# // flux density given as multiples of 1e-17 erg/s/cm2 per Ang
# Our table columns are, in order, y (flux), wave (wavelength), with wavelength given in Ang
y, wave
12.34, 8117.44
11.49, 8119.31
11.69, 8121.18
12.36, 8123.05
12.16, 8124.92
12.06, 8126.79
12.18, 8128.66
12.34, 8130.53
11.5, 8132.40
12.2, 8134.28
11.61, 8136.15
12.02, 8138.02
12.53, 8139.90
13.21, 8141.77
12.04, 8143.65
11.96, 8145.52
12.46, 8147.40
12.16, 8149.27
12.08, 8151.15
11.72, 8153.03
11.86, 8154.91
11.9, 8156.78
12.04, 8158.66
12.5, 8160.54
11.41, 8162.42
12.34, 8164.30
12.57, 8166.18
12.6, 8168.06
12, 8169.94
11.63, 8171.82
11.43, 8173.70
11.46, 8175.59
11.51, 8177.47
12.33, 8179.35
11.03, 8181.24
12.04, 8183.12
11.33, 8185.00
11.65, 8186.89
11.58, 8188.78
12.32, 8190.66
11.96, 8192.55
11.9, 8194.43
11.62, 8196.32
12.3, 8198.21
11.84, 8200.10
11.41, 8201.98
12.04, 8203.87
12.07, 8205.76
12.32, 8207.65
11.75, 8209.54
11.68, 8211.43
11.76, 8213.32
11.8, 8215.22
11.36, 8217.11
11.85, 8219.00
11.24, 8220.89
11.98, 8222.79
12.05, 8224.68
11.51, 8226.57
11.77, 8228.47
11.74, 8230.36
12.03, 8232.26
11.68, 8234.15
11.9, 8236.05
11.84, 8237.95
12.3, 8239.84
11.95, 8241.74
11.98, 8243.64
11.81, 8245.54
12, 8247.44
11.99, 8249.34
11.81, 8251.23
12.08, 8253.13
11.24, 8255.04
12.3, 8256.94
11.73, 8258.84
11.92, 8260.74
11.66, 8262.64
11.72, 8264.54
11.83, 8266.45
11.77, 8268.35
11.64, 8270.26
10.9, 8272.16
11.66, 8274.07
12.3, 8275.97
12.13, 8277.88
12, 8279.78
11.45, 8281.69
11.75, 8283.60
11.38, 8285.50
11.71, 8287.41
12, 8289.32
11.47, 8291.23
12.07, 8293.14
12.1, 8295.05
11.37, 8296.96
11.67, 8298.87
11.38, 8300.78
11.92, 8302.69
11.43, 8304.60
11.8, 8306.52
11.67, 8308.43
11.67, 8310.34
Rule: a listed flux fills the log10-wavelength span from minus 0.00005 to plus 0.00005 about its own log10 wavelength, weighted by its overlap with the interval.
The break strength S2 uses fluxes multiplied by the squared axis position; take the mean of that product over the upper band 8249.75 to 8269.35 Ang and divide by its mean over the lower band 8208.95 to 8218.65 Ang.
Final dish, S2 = 1.0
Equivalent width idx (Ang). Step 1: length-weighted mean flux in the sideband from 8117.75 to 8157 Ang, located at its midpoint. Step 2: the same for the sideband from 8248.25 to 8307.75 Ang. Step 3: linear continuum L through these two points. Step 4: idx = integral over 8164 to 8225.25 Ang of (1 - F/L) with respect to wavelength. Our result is 0.6 Ang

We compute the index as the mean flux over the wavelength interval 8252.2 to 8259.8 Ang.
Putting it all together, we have 11.8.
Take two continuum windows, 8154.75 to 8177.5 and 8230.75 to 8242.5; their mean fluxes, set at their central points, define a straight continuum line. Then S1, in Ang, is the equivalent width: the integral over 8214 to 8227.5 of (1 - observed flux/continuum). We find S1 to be 0.3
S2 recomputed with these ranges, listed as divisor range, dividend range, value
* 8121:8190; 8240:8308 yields 1.01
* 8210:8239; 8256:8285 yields 1.01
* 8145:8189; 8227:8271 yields 1.02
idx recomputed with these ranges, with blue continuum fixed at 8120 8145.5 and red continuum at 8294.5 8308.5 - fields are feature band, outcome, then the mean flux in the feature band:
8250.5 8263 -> 0.0 Ang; 11.8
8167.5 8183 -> 0.4 Ang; 11.7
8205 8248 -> 0.1 Ang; 11.8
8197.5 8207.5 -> 0.0 Ang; 12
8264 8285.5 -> 0.0 Ang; 11.7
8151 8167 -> 0.0 Ang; 12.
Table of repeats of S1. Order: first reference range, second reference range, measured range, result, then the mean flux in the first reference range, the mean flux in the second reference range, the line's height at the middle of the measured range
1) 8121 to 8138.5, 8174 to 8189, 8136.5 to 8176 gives -0.9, 12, 11.6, 11.8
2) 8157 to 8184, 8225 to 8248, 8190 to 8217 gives 0.0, 11.9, 11.9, 11.9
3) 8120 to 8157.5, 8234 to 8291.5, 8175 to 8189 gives 0.4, 12.1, 11.8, 12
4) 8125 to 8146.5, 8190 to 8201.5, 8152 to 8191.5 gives 0.6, 12.2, 12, 12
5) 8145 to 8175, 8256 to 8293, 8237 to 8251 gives -0.2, 12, 11.8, 11.8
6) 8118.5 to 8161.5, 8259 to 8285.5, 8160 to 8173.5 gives -0.1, 12.1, 11.7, 12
